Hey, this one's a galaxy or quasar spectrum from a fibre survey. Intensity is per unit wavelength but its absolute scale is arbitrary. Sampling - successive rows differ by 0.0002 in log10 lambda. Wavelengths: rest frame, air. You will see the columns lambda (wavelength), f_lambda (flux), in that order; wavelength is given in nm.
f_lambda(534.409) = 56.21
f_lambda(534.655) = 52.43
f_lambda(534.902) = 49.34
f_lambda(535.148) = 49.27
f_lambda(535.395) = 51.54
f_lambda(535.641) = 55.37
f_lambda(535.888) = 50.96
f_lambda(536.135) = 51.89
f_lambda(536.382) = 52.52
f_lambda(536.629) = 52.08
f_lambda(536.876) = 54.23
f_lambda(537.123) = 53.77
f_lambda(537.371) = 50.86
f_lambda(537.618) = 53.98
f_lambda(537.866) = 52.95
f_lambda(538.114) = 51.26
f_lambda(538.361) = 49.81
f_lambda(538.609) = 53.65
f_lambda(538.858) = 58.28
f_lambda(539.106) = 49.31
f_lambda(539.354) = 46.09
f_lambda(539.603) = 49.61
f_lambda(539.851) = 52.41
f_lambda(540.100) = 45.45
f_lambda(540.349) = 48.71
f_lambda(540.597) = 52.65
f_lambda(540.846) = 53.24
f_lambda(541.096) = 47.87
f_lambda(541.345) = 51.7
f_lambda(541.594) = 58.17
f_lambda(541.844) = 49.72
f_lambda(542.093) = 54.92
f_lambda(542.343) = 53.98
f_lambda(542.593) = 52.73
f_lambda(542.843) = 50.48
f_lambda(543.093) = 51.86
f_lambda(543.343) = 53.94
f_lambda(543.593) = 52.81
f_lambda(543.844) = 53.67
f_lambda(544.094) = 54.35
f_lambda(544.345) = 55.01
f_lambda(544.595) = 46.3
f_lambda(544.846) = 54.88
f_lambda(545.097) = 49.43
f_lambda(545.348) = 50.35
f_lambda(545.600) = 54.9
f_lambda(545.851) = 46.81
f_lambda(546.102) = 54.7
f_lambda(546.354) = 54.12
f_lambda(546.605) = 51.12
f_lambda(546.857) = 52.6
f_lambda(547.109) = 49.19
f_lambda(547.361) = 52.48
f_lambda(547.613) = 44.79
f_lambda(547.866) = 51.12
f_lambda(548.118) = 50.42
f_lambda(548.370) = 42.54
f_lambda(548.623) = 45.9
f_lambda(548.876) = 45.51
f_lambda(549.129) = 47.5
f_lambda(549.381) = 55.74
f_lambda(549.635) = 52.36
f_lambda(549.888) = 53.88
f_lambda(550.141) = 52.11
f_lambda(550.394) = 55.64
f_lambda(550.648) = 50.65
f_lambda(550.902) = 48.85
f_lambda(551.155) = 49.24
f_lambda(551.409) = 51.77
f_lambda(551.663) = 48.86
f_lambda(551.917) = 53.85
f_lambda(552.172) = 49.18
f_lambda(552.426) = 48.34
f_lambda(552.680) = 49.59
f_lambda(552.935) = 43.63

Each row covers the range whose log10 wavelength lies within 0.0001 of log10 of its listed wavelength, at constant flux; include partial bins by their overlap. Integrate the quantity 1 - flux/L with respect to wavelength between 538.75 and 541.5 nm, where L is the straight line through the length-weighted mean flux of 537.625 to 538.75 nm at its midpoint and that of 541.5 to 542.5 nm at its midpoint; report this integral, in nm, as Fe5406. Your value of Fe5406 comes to 0.13 nm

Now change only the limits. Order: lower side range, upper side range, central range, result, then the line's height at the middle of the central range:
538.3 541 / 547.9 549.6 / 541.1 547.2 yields -0.34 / 49.6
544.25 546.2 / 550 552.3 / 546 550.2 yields 0.08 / 51.3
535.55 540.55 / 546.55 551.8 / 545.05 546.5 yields -0.04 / 50.6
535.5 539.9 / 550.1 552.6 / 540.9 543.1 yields -0.03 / 51.7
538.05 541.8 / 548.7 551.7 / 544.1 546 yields -0.01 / 51.1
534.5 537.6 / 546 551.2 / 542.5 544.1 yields -0.05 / 51.2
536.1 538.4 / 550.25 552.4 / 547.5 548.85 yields 0.12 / 51.2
